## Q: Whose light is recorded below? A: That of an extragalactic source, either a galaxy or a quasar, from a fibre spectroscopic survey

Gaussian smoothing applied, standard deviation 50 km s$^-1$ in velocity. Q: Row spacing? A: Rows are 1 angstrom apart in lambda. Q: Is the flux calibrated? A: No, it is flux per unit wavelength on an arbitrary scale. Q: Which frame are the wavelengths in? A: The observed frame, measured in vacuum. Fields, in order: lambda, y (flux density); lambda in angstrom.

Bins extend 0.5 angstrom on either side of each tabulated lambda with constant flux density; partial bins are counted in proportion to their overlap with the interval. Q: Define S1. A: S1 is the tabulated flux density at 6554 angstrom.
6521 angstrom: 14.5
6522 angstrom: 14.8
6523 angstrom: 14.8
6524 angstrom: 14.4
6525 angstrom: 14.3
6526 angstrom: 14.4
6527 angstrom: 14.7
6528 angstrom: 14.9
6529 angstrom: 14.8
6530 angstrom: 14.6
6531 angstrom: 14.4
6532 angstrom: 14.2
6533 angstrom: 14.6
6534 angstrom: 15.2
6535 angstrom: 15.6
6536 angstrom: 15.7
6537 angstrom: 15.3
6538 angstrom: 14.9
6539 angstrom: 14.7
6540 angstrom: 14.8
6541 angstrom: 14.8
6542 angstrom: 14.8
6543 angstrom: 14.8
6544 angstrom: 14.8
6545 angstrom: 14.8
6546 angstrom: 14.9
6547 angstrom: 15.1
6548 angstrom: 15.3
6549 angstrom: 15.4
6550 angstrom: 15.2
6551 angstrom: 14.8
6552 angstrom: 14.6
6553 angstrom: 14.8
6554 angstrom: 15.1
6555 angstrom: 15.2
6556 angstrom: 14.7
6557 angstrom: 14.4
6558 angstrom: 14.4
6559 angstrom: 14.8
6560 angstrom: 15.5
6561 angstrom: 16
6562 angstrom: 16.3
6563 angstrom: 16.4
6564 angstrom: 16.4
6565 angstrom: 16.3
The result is 15.1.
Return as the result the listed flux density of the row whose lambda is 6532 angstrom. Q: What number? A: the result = 14.2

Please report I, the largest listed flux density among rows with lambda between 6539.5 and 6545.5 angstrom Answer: 14.8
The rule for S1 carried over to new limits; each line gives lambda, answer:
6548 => 15.3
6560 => 15.5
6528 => 14.9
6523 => 14.8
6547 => 15.1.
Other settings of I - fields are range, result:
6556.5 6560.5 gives 15.5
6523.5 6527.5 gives 14.7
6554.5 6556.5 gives 15.2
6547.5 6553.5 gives 15.4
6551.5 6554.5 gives 15.1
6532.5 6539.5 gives 15.7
